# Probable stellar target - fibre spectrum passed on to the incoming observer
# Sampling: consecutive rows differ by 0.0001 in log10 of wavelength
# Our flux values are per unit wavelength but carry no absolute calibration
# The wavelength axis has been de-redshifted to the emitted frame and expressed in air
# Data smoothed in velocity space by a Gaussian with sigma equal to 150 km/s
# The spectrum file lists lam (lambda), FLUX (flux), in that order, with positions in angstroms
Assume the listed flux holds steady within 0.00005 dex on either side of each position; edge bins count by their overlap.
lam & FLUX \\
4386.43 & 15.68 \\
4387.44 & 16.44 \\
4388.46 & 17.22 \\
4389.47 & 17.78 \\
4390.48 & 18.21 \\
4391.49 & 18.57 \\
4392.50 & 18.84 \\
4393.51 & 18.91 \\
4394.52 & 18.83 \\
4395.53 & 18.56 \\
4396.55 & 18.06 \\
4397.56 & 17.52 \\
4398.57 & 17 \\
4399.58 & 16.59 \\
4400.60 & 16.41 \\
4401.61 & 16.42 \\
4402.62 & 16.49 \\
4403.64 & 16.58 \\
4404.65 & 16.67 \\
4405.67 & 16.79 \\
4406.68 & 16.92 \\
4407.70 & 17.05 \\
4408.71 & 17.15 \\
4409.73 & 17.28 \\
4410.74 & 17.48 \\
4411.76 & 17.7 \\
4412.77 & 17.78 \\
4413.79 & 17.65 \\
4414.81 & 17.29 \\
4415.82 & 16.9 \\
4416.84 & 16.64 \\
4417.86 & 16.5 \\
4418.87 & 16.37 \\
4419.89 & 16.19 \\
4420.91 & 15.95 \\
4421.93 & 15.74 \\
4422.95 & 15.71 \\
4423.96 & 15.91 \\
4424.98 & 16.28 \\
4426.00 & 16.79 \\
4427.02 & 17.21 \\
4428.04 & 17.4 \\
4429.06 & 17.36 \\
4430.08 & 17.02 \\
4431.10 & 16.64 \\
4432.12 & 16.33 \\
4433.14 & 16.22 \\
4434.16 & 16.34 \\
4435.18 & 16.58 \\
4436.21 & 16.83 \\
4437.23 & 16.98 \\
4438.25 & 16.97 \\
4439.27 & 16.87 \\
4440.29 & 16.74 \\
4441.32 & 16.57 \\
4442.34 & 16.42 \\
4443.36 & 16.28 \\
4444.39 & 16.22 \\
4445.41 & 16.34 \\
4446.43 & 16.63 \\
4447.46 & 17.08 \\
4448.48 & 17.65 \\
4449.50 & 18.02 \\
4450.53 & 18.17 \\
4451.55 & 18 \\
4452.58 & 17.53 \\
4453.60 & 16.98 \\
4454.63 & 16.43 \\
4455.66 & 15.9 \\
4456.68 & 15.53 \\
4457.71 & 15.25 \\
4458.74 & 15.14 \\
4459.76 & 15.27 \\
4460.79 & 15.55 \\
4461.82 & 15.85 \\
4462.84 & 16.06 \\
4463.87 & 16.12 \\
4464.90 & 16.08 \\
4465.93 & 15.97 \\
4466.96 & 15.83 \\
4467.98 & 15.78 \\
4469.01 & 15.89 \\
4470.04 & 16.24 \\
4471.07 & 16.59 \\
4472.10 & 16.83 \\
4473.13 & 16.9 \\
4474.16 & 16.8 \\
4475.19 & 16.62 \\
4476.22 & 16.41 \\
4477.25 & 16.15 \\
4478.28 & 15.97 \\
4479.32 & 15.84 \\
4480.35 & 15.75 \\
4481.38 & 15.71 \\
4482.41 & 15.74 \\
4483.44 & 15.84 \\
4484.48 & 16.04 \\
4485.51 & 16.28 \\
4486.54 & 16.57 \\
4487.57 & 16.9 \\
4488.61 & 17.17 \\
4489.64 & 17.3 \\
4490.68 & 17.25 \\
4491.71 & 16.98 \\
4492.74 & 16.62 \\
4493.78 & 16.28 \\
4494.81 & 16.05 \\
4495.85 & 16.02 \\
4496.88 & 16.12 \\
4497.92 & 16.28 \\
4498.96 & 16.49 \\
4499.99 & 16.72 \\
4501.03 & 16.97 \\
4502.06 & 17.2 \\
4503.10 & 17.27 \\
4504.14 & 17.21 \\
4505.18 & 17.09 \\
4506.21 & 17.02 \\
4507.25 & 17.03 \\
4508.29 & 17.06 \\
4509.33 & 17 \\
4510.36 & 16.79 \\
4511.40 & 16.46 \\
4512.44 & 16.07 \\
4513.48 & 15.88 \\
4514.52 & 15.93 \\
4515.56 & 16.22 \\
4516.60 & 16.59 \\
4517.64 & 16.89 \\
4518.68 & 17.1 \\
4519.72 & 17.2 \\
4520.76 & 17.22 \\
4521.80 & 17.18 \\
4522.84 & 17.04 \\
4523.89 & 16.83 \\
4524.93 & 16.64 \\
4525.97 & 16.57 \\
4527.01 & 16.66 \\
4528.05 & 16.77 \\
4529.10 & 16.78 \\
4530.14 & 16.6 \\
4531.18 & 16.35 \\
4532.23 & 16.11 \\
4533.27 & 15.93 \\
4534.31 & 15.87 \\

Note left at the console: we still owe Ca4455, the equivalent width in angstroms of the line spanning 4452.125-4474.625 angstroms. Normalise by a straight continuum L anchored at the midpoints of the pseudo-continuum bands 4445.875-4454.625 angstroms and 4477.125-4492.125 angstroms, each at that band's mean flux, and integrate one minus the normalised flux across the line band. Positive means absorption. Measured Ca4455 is 1.21 angstroms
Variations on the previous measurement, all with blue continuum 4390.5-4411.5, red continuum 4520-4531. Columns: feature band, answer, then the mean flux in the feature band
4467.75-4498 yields 1.2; 16.4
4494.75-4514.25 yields 0.3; 16.7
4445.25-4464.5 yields 0.8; 16.5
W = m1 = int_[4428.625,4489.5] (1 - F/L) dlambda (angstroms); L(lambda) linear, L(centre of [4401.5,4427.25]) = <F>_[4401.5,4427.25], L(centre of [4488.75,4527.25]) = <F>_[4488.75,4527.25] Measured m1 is 1.1 angstroms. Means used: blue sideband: 16.7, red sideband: 16.7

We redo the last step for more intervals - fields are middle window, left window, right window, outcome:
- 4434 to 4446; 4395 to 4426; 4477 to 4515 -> 0.10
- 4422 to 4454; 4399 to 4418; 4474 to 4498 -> -0.18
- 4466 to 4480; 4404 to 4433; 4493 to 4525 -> 0.39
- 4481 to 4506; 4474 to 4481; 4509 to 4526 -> -0.33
